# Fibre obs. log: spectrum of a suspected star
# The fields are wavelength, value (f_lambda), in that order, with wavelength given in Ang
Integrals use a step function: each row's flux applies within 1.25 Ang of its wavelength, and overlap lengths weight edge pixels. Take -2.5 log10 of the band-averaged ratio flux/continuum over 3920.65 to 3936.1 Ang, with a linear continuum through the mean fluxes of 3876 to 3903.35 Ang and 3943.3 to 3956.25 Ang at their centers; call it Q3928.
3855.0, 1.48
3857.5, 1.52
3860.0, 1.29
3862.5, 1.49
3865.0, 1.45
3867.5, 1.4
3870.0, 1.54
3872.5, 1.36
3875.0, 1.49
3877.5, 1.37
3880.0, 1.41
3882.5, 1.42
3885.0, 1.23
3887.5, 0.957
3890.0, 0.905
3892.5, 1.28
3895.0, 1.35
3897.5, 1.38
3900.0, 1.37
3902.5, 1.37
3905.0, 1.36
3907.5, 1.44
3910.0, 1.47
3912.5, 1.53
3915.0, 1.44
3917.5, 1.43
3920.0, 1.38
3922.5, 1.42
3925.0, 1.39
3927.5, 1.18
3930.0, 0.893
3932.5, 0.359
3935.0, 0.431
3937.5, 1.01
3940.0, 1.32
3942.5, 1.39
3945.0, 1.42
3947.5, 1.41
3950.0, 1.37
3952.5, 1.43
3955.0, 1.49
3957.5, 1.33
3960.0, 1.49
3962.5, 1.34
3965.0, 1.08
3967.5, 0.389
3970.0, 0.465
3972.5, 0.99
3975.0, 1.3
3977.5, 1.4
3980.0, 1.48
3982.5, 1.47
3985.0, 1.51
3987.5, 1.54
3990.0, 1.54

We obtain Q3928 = 0.37 mag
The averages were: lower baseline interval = 1.28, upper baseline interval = 1.42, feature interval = 0.967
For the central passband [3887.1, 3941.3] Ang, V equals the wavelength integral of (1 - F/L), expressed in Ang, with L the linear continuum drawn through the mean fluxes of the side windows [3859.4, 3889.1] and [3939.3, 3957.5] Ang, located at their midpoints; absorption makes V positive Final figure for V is 6.55 Ang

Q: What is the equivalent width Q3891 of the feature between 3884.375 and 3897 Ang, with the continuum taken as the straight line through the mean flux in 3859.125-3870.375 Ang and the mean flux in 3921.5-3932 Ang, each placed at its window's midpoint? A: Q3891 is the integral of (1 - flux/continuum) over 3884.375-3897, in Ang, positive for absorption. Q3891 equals 1.5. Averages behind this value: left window 1.43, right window 1.15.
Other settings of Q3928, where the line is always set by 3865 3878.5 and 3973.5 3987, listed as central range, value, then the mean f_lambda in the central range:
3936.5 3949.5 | 0.09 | 1.32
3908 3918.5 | -0.03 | 1.47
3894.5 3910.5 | 0.03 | 1.39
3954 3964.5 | 0.03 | 1.39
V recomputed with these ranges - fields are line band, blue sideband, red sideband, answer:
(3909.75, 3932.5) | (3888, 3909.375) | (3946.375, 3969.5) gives -0.2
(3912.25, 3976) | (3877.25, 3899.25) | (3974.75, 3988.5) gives 9.2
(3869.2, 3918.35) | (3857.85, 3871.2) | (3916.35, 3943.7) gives -2.6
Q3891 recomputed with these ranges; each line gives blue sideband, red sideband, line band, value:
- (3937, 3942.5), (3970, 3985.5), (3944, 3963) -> -2.4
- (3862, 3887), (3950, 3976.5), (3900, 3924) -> -2.4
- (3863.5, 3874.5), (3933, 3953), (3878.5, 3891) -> 1.8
